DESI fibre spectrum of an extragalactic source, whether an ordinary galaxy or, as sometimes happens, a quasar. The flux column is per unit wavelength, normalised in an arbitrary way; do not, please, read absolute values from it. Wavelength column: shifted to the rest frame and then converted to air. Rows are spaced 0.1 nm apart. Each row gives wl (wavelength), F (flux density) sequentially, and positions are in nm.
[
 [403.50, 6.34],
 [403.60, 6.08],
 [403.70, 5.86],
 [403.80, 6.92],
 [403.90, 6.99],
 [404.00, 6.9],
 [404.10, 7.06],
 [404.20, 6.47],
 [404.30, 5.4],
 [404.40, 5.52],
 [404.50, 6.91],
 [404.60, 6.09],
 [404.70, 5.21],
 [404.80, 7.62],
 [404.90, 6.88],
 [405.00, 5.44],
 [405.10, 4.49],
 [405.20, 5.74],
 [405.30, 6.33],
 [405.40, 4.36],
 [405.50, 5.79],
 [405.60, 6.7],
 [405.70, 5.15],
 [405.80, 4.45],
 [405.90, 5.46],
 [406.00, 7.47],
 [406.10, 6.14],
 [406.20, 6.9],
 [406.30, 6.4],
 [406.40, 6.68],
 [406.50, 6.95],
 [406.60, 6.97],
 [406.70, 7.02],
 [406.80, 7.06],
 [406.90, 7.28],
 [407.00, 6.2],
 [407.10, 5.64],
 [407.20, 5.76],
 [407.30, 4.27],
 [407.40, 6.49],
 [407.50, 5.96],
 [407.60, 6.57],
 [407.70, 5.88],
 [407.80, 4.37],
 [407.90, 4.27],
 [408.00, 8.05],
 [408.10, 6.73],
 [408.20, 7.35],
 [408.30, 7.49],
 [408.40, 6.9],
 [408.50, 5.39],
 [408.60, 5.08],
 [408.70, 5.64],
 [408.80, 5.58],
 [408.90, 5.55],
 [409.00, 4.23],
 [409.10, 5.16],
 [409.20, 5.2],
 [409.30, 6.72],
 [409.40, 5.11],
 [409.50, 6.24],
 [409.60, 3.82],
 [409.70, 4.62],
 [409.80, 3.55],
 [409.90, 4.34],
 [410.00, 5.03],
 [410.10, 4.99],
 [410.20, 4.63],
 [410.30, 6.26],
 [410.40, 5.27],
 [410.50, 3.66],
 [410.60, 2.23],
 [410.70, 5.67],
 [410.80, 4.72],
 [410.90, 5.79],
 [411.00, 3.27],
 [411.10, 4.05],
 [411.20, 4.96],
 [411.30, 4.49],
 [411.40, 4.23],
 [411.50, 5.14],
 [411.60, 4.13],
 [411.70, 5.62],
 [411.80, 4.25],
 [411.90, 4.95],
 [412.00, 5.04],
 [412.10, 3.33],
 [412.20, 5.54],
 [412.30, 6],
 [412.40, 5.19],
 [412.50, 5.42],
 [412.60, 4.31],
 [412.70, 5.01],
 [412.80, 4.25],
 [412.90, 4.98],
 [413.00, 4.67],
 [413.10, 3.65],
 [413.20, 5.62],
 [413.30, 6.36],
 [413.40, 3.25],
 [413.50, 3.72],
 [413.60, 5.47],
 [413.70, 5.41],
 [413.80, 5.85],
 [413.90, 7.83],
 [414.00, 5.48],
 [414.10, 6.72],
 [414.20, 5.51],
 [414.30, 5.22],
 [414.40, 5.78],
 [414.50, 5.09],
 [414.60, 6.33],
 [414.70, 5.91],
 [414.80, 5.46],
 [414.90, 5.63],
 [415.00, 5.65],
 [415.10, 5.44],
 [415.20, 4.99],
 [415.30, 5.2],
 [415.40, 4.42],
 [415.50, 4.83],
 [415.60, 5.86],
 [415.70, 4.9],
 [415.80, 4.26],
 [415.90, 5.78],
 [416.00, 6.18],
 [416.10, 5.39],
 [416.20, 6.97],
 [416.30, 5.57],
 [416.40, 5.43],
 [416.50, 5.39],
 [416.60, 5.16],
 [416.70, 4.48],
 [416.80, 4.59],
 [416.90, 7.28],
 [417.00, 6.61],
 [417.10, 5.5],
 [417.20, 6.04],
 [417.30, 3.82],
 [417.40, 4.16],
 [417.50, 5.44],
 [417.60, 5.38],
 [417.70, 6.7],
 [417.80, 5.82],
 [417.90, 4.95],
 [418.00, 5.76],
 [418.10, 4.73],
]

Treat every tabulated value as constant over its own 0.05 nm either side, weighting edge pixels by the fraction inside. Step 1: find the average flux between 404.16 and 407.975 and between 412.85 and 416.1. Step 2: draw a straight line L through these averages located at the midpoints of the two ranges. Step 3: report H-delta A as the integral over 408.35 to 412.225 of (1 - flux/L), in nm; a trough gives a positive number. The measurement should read 0.55 nm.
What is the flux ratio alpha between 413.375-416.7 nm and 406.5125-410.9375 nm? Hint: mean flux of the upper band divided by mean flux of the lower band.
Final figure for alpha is 0.98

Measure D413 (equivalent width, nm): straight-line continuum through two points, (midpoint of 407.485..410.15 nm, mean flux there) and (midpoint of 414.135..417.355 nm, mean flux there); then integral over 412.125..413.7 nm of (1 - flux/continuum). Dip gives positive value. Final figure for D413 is 0.17 nm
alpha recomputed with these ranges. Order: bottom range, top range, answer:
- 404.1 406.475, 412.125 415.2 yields 0.89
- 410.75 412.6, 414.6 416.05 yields 1.12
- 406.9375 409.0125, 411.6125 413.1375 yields 0.81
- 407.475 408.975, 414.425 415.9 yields 0.88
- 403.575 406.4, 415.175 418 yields 0.89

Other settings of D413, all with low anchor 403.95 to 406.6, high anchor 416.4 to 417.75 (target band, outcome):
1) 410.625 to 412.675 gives 0.34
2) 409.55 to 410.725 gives 0.27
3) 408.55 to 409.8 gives 0.15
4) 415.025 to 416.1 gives 0.06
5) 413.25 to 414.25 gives 0.01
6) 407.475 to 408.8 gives -0.04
